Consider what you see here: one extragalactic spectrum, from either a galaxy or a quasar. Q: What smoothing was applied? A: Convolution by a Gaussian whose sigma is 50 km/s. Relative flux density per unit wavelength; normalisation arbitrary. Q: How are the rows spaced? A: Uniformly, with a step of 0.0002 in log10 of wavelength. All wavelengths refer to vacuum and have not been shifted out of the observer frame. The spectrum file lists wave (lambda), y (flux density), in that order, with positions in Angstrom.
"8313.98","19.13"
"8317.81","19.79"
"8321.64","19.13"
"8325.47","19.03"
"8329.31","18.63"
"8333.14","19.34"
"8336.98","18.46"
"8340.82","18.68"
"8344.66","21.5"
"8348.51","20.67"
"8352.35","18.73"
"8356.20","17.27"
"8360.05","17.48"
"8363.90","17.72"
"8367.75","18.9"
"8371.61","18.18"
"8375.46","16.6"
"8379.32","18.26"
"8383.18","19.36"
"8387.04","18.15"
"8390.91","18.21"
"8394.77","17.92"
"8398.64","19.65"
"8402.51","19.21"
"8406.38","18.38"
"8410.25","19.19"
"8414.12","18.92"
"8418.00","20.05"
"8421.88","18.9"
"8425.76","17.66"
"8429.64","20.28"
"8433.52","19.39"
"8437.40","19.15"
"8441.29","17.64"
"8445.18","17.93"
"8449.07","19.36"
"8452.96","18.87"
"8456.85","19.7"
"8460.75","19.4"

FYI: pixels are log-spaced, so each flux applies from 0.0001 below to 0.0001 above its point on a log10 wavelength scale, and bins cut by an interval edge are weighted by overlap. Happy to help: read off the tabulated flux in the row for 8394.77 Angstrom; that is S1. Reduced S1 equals 17.92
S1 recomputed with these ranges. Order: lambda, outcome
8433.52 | 19.39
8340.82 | 18.68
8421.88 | 18.9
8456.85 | 19.7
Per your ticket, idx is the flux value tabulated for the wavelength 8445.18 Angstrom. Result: 17.93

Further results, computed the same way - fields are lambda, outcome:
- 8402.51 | 19.21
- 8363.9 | 17.72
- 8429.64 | 20.28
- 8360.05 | 17.48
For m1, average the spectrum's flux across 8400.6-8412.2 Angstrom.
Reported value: 18.9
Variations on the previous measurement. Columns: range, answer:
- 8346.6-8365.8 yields 18.4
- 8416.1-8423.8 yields 19.5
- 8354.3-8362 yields 17.4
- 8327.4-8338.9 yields 18.8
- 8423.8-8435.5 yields 19.1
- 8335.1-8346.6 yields 19.5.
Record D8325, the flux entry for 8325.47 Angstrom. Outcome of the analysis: 19.03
